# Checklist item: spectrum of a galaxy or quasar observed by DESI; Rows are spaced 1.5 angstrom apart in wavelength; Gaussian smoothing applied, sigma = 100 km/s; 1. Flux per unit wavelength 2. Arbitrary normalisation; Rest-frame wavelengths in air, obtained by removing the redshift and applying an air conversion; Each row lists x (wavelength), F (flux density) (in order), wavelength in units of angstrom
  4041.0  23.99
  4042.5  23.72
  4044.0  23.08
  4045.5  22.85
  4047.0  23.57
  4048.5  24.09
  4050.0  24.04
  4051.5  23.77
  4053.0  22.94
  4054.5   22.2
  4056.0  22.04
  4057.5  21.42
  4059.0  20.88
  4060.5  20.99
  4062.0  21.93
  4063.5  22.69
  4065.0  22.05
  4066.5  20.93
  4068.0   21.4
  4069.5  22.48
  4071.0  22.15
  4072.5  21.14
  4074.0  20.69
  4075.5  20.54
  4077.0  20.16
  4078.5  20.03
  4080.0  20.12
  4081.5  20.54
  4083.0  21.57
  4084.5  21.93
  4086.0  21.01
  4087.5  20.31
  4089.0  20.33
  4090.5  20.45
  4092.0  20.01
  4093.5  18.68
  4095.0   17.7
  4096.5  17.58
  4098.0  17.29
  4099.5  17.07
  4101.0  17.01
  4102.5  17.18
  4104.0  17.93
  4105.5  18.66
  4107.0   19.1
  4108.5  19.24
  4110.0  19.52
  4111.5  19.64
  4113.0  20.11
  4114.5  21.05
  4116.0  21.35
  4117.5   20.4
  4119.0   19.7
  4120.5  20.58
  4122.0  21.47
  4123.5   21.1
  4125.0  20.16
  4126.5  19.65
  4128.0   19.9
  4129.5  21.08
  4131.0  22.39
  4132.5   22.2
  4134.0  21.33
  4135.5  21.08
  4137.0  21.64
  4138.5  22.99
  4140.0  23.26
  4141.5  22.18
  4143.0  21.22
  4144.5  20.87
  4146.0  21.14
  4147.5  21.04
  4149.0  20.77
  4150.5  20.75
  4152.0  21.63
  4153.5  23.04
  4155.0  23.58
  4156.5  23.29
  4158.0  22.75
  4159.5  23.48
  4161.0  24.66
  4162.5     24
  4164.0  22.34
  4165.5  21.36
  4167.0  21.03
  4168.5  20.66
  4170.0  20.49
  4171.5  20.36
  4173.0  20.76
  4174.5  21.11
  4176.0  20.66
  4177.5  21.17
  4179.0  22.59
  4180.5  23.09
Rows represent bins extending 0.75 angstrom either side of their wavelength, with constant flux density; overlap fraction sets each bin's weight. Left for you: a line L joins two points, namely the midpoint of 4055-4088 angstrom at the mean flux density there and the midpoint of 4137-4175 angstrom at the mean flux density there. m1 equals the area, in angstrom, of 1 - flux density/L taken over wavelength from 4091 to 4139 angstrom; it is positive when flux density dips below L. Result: 4.0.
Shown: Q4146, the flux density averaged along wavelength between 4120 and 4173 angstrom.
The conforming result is 21.7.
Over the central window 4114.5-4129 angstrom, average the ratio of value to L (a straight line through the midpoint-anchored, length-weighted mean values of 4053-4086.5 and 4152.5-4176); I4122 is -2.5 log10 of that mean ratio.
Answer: 0.06 mag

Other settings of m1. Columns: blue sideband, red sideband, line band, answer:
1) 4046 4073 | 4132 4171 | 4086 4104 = 2.9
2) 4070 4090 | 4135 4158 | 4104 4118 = 1.0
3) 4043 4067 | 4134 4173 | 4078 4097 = 1.9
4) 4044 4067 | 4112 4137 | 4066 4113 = 4.2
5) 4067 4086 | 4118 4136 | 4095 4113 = 2.3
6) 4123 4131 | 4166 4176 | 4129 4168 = -2.8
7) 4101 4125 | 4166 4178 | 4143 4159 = -1.2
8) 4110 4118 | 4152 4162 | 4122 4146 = 0.4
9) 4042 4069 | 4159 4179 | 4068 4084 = 1.0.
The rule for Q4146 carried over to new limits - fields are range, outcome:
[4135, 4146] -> 21.9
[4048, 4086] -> 21.7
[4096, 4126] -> 19.3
